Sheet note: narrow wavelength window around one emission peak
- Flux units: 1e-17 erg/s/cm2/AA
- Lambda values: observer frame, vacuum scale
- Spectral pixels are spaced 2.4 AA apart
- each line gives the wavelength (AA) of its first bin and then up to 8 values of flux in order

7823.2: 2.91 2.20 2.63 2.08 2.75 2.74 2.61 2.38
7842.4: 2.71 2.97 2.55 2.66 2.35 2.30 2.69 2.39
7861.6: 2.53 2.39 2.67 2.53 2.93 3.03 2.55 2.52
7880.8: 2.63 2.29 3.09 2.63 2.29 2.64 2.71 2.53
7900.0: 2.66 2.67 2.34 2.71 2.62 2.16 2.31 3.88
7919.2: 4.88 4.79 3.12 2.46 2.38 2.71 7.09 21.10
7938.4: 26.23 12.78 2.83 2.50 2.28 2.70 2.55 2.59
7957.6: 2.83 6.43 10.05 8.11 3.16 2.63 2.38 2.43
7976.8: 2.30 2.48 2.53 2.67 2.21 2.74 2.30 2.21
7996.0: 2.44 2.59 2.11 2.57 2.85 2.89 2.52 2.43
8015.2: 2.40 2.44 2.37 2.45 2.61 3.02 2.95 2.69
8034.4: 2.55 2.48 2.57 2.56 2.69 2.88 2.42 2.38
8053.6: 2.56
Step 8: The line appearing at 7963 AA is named [N II] 6583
